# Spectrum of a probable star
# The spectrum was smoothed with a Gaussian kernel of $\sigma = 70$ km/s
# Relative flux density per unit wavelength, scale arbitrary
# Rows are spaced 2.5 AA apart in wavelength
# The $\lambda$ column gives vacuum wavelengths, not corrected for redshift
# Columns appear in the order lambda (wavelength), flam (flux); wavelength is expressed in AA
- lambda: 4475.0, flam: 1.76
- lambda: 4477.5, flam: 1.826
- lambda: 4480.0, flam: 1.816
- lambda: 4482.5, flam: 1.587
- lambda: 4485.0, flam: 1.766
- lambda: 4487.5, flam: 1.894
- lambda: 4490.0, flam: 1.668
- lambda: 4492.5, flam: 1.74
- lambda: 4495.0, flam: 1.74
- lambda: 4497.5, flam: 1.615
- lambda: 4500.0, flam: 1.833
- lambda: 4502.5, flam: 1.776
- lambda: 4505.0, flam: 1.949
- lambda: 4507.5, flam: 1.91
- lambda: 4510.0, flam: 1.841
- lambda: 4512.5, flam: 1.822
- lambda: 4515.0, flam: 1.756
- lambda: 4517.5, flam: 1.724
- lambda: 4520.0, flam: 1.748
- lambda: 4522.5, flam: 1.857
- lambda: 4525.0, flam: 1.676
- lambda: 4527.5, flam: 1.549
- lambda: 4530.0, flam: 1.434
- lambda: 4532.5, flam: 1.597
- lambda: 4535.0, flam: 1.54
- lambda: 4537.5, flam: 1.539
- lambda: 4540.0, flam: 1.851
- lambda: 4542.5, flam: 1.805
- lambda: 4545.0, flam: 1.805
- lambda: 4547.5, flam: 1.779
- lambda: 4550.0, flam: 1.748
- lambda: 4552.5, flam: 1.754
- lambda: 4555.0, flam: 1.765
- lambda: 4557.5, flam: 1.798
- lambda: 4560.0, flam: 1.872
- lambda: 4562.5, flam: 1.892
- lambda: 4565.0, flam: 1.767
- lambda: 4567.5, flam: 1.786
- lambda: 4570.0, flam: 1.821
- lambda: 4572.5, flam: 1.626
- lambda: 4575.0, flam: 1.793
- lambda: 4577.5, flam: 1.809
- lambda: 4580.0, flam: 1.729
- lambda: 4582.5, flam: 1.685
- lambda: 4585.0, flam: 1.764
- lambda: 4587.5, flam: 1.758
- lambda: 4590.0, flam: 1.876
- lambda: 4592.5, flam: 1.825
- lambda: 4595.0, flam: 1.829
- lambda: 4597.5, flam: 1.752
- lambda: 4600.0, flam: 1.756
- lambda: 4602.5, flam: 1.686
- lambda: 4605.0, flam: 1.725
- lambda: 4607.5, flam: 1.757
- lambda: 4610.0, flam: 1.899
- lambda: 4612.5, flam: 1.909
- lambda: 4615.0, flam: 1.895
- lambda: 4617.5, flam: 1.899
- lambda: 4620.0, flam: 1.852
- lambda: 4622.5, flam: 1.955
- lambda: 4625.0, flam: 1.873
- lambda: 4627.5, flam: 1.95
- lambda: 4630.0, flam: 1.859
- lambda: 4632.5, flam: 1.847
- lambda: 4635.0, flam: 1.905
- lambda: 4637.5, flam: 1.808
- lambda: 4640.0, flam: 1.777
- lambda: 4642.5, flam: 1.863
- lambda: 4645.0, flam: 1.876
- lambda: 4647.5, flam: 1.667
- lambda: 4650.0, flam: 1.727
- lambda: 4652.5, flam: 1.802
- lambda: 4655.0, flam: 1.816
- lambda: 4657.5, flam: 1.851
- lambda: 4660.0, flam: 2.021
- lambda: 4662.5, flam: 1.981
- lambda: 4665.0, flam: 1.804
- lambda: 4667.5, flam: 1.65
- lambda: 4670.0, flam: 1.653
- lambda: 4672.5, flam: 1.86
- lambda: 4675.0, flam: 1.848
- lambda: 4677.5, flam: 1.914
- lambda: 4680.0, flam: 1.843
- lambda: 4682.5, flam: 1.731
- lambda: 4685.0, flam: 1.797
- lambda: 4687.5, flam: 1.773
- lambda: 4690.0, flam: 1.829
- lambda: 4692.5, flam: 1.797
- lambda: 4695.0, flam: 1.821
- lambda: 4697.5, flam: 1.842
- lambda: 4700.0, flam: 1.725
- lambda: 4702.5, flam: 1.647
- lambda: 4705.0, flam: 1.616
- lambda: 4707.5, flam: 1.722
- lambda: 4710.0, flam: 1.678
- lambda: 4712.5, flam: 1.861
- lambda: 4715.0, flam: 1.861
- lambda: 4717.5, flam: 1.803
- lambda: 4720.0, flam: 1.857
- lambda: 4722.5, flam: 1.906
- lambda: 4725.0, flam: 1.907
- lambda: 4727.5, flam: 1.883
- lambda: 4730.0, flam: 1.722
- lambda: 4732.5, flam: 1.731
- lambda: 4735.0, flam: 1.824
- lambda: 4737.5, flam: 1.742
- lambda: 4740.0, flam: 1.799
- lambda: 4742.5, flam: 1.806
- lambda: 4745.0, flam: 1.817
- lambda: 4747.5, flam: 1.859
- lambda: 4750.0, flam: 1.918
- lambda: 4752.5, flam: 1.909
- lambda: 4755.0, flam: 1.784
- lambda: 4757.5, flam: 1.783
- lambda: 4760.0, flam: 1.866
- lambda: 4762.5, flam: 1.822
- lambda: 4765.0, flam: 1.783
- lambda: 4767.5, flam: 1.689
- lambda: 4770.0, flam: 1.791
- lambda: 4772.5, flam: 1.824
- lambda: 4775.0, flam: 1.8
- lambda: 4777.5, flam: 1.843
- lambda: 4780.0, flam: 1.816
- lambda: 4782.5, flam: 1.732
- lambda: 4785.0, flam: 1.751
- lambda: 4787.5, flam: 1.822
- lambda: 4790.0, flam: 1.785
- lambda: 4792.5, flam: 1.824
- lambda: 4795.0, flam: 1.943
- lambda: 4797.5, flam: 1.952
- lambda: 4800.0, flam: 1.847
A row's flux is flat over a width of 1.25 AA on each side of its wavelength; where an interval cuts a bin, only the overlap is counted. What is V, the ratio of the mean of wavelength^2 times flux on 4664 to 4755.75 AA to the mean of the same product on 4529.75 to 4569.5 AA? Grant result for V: 1.1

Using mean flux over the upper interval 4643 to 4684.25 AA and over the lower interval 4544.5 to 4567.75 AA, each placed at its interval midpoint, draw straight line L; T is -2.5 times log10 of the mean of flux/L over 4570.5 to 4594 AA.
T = 0.02 mag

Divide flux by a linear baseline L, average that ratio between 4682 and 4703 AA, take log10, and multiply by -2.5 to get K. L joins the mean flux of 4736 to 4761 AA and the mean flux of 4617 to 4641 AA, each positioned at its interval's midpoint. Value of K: 0.04 mag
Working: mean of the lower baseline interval 1.87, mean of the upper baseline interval 1.83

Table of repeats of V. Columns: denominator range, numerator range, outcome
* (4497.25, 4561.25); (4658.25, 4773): 1.12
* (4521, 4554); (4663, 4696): 1.13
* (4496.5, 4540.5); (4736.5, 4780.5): 1.17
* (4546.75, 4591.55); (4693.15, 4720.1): 1.05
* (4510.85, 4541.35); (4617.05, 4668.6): 1.16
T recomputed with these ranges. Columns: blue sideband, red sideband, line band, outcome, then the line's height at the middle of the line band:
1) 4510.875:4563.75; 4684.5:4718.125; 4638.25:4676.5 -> -0.03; 1.76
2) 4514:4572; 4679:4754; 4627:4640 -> -0.06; 1.77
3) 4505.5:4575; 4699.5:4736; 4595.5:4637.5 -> -0.05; 1.76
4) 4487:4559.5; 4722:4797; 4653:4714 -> 0.00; 1.79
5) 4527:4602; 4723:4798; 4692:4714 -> 0.03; 1.8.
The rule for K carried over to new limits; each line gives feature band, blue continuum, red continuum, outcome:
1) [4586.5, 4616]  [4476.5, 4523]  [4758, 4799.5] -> -0.01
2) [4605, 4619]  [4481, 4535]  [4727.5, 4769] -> -0.06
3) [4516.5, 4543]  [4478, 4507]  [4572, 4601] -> 0.07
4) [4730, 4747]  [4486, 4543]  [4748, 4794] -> 0.01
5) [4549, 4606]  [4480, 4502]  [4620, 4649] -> 0.02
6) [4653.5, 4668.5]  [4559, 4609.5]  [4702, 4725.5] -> -0.04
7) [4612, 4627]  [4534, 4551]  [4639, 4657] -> -0.07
